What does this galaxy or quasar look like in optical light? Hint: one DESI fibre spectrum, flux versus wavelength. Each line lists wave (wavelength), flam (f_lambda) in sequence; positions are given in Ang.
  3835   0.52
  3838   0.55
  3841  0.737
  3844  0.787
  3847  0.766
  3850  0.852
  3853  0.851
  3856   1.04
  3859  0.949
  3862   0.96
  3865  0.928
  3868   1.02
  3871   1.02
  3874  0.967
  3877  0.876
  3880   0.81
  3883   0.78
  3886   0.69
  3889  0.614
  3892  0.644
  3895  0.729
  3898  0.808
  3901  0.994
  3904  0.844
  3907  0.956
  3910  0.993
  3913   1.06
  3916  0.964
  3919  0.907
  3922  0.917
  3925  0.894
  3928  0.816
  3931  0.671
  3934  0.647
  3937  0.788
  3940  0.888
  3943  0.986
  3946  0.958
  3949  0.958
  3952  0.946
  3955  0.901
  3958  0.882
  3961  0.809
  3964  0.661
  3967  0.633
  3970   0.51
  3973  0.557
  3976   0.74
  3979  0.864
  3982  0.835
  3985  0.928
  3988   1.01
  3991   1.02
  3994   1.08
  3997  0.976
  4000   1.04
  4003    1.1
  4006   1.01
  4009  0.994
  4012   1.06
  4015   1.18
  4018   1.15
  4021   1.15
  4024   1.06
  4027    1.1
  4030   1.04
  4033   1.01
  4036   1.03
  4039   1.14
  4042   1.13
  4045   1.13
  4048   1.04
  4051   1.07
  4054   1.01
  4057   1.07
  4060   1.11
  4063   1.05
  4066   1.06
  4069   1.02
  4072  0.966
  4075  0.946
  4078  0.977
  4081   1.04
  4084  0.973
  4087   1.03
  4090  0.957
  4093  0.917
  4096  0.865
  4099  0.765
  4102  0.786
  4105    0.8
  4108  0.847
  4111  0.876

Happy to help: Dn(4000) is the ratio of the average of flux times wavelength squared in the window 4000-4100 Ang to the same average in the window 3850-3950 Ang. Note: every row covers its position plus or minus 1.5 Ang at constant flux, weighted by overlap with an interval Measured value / 1.3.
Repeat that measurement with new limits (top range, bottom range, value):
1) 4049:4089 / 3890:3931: 1.27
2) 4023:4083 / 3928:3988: 1.37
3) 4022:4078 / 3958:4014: 1.23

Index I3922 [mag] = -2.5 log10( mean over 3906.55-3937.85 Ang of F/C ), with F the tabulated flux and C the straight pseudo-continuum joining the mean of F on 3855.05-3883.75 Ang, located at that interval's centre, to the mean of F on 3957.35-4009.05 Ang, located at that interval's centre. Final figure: 0.04 mag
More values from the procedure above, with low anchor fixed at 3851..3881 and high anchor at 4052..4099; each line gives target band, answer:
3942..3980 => 0.21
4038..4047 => -0.15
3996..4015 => -0.07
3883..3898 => 0.34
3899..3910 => 0.02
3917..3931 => 0.11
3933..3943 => 0.18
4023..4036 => -0.07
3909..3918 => -0.05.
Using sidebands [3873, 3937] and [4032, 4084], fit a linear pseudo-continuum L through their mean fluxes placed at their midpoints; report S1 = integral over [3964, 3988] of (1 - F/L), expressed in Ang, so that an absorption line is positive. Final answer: 5.0 Ang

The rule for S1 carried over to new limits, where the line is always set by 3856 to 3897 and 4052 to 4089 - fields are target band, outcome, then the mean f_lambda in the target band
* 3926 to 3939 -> 2.3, 0.743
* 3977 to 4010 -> -1.0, 0.983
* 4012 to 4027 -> -2.3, 1.12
